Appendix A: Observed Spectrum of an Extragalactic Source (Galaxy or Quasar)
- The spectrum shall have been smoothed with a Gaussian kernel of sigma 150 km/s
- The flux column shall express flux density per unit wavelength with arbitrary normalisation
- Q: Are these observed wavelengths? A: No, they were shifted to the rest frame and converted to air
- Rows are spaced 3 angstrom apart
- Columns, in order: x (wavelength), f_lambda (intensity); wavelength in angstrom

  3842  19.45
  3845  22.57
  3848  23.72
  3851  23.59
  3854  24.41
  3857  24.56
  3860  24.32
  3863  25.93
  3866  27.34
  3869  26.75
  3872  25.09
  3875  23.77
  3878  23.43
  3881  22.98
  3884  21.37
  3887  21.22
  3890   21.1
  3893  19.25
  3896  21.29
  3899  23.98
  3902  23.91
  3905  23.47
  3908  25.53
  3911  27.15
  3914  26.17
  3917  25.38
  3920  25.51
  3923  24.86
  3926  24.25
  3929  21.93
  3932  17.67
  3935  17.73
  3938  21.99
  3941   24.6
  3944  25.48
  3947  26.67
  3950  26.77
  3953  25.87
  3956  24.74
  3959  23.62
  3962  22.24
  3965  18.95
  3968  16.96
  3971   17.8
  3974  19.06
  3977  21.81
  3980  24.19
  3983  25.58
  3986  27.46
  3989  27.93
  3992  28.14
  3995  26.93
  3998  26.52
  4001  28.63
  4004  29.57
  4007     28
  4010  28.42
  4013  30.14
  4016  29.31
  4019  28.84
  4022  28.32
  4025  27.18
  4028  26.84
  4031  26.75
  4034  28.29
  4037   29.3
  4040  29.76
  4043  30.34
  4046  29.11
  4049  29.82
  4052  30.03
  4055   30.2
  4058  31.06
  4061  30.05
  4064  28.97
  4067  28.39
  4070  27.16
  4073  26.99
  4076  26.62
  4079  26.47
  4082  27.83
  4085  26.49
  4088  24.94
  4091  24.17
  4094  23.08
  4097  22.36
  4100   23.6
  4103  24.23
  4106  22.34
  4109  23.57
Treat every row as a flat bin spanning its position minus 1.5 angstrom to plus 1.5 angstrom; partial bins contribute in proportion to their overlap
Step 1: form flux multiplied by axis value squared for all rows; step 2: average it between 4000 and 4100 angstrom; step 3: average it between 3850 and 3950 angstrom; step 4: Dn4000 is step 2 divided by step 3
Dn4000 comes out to 1.27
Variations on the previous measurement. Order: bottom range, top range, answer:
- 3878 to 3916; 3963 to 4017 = 1.14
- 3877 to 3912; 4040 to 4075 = 1.39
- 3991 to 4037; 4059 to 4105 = 0.96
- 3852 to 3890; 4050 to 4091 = 1.28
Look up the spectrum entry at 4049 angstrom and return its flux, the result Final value 29.82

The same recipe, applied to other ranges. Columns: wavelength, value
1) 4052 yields 30.03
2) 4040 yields 29.76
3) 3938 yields 21.99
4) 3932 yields 17.67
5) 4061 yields 30.05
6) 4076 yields 26.62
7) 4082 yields 27.83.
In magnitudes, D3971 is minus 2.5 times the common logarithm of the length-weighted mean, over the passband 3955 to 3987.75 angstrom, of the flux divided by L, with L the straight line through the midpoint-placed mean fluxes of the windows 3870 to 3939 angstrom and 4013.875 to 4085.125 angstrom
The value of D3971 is 0.162 mag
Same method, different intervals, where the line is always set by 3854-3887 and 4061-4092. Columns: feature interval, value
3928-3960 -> 0.09 mag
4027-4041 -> -0.07 mag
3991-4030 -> -0.08 mag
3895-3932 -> 0.03 mag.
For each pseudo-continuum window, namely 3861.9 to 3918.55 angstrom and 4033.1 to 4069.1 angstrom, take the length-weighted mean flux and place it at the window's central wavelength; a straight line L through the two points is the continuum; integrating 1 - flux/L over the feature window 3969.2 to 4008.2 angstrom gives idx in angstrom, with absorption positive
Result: 2.9 angstrom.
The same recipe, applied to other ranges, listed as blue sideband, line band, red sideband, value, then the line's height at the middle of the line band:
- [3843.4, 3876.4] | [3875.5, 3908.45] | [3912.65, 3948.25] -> 2.33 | 24.2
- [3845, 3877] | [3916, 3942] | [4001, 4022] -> 4.00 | 26.7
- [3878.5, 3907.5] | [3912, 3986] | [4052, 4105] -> 1.62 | 23.6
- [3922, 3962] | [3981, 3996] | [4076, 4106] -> -2.03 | 23.9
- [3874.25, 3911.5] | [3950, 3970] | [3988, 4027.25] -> 2.82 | 26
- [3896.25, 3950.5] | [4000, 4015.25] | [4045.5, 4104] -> -1.96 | 25.7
